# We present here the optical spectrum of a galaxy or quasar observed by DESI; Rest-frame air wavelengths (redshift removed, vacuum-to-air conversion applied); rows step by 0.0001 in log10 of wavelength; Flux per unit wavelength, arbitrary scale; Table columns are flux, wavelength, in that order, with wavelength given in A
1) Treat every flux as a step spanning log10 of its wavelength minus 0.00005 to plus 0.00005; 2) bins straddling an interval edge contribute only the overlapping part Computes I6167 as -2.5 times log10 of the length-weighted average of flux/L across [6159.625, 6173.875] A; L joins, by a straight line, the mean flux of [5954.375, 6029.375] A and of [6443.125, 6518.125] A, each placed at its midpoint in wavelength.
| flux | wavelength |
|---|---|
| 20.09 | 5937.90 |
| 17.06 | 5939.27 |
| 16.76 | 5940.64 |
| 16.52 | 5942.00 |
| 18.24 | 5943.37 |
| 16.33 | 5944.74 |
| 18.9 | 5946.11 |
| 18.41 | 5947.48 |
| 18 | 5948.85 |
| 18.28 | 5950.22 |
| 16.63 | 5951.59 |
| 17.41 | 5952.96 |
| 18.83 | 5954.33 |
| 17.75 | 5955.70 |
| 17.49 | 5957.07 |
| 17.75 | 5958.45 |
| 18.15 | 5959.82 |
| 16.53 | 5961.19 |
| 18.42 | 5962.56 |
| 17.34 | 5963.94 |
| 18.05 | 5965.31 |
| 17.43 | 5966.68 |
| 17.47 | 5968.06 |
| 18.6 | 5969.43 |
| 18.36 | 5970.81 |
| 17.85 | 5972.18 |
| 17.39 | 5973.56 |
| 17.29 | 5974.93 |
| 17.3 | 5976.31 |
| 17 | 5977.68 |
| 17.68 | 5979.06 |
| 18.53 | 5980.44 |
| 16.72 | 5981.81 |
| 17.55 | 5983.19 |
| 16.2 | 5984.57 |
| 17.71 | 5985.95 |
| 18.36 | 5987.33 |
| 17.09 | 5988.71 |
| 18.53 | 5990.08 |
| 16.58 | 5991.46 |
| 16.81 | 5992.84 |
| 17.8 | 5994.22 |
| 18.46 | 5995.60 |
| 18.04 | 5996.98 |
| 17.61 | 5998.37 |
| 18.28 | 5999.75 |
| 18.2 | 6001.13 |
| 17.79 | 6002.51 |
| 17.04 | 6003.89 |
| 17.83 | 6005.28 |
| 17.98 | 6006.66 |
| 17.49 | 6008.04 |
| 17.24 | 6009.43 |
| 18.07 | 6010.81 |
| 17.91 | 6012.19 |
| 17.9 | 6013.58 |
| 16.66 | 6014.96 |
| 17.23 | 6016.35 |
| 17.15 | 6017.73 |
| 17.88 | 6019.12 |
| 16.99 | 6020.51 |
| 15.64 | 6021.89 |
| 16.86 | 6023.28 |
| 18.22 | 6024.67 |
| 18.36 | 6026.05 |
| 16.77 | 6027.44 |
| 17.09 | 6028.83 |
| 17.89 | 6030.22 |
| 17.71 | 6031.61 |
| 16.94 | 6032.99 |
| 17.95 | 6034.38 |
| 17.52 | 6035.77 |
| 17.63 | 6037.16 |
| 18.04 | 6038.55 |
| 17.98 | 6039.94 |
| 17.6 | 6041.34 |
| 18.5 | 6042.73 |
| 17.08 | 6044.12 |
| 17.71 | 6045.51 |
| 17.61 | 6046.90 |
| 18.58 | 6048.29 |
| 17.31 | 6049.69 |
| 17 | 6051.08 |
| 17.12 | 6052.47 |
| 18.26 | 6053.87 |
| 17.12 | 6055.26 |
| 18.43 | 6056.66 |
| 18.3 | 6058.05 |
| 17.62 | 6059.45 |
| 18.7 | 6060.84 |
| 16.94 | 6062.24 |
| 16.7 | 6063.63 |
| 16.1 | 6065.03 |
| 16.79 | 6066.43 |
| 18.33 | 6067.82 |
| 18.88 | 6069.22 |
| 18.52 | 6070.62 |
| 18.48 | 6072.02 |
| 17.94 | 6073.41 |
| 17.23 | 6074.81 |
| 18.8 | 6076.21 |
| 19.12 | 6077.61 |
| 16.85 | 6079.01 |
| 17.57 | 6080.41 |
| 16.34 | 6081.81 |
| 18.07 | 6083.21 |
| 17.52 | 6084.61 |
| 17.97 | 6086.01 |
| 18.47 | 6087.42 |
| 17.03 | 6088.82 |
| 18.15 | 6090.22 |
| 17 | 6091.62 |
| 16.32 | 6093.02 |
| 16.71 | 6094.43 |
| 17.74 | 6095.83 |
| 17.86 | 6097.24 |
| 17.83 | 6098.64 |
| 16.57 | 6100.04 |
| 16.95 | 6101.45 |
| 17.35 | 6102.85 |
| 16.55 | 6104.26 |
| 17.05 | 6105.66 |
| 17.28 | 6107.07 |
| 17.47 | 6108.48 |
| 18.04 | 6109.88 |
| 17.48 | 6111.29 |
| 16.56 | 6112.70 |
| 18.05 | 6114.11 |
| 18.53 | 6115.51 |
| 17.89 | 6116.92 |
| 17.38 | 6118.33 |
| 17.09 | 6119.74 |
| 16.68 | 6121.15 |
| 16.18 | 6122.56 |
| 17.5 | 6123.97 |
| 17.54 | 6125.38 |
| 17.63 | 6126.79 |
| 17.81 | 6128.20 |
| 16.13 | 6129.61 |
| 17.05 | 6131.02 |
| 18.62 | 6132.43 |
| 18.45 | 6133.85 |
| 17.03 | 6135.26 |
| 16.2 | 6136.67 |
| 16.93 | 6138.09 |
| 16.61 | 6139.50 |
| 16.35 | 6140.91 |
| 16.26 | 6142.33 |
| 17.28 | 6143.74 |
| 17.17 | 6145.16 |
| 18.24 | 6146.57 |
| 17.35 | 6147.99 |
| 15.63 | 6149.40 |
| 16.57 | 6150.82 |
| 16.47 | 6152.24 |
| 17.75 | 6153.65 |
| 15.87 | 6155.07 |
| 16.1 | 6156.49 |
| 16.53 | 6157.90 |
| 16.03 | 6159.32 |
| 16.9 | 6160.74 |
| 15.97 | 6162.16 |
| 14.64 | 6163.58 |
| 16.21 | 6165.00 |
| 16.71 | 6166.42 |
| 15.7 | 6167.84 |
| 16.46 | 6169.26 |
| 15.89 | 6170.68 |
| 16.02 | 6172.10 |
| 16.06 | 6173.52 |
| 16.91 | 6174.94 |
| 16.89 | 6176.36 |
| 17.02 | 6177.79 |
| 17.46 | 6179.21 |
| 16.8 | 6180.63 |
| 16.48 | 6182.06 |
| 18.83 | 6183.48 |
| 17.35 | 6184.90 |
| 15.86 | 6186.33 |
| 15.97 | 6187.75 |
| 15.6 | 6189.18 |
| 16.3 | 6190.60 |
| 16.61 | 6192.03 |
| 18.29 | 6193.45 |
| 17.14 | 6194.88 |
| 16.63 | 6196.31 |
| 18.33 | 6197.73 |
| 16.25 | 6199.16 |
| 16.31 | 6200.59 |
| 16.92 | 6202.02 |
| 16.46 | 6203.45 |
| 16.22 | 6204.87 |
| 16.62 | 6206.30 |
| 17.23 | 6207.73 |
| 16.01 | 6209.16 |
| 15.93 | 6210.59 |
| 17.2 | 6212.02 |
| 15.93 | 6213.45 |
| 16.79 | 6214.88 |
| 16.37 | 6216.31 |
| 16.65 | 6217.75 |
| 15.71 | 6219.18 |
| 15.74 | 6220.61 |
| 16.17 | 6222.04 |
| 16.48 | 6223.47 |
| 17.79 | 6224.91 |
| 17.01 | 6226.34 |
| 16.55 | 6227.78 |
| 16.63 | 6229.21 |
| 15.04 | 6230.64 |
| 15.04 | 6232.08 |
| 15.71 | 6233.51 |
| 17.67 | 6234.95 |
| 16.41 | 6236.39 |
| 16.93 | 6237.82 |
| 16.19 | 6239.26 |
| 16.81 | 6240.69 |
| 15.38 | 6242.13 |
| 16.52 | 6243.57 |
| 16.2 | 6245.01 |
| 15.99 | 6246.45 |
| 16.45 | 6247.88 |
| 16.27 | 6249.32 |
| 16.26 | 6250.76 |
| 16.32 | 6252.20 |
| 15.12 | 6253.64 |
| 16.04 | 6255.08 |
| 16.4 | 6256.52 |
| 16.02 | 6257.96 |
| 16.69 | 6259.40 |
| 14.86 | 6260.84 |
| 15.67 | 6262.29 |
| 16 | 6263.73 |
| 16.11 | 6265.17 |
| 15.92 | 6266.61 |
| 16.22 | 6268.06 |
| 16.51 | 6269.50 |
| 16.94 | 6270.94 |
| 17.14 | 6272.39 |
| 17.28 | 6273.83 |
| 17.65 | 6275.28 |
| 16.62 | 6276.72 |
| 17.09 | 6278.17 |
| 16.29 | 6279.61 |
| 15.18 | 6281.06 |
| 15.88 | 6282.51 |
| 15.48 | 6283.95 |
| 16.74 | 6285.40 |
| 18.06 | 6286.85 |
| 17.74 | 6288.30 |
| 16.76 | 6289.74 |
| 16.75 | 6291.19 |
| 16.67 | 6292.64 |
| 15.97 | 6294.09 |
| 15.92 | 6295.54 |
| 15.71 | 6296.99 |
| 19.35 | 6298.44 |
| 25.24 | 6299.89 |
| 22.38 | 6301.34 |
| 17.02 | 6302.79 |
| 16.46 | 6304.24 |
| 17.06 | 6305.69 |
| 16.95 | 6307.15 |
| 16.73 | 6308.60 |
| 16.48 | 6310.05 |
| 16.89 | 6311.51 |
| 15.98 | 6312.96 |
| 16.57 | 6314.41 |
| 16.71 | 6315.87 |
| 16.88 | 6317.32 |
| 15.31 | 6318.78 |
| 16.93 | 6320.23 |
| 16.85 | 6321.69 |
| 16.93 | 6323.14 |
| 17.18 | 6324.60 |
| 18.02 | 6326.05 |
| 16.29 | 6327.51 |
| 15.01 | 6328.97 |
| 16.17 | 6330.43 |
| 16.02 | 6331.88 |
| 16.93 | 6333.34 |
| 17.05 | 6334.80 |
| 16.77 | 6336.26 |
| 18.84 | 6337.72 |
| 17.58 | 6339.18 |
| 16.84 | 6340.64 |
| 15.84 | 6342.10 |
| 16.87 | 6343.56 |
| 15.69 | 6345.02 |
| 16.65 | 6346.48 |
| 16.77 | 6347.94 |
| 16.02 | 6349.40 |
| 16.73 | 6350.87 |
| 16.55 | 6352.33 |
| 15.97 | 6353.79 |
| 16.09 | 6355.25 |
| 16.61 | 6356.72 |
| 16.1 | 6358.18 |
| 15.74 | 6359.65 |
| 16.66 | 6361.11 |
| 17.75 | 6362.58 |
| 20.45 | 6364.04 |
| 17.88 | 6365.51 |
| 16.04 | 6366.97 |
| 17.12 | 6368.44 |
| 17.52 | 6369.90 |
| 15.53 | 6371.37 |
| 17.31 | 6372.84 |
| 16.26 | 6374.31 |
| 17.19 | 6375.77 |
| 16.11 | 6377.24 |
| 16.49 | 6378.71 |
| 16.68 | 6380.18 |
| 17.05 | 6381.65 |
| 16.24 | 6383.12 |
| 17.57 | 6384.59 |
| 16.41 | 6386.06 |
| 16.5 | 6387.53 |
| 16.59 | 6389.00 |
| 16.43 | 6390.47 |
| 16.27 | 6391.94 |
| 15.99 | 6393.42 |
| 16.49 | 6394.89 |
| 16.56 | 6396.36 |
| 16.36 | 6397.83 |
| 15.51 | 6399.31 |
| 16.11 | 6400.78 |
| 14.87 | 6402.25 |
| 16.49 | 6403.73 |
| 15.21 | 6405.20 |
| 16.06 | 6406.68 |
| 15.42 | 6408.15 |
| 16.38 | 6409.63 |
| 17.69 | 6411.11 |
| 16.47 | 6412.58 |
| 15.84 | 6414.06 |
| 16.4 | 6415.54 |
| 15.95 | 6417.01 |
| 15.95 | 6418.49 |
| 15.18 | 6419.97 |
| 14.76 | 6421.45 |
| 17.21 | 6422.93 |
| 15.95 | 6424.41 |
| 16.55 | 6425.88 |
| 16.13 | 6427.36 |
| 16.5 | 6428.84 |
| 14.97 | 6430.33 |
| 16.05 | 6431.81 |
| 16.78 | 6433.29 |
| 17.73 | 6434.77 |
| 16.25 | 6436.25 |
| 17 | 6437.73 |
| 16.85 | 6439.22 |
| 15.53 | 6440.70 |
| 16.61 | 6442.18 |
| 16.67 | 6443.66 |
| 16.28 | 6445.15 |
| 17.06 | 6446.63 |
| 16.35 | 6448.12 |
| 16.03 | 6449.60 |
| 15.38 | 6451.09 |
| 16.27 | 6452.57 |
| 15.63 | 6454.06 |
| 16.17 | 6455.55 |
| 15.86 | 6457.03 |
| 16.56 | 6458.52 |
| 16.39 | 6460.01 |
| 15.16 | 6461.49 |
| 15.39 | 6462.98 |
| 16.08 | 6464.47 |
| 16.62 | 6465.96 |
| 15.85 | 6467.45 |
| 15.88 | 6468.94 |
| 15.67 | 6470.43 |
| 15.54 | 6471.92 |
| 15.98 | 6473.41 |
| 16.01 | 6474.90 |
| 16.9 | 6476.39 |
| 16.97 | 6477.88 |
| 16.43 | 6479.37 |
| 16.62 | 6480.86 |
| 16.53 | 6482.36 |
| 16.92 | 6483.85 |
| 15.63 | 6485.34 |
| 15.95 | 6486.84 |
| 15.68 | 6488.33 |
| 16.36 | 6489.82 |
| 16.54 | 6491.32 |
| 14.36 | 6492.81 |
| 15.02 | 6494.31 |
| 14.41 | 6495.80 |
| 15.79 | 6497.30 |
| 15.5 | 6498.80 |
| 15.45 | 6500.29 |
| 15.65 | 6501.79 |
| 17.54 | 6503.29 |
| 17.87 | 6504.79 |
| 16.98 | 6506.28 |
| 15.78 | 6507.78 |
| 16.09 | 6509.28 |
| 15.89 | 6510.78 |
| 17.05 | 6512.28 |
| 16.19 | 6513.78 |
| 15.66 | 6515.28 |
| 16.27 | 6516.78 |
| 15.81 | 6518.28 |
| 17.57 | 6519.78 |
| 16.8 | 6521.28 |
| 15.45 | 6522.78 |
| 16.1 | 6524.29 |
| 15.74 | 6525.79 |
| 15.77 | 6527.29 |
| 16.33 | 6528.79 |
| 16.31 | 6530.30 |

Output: 0.06 mag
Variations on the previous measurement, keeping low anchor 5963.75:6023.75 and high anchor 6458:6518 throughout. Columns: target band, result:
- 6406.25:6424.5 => 0.01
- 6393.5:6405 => 0.02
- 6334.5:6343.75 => -0.04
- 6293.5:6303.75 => -0.13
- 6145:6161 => 0.02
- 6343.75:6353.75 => 0.01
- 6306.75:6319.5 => 0.01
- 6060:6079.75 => -0.03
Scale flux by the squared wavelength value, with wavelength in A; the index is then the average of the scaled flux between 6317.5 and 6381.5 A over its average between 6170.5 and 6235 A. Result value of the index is 1.1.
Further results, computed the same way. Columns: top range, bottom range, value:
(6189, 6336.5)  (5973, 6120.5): 1.02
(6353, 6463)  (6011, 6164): 1.05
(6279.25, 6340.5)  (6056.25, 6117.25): 1.04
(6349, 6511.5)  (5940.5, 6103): 1.05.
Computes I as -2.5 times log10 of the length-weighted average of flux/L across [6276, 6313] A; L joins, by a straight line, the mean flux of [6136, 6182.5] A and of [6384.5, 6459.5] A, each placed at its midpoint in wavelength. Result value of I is -0.06 mag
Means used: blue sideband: 16.5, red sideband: 16.2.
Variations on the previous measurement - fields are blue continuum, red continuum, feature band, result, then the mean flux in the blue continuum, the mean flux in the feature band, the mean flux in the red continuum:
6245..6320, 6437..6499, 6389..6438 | 0.01 mag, 16.8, 16.2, 16.1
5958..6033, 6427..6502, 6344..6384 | -0.02 mag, 17.6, 16.7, 16.1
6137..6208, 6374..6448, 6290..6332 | -0.04 mag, 16.6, 17.1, 16.3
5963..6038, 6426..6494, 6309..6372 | -0.01 mag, 17.6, 16.7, 16.2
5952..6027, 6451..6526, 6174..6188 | 0.00 mag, 17.6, 17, 16.1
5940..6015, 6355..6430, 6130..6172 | 0.03 mag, 17.7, 16.6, 16.4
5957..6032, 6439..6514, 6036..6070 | -0.02 mag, 17.6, 17.7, 16.1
